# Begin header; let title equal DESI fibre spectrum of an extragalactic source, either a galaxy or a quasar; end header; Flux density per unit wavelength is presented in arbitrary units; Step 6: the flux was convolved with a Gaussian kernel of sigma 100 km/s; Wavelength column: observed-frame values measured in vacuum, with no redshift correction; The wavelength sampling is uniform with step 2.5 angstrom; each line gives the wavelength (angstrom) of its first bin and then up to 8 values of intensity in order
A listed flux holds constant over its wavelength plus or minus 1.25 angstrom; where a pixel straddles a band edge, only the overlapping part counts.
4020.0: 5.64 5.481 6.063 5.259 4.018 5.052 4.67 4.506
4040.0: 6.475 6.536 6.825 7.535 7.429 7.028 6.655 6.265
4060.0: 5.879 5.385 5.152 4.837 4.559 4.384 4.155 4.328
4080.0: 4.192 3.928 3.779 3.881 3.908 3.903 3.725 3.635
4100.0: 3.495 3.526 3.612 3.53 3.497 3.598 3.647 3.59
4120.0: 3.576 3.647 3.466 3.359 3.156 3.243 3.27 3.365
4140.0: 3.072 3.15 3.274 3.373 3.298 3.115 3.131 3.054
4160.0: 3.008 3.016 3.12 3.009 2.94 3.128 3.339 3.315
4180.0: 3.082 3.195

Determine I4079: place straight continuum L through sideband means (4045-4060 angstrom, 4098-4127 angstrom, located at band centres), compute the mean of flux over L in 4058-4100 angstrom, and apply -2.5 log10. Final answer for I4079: 0.24 mag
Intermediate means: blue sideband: 6.88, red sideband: 3.56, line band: 4.36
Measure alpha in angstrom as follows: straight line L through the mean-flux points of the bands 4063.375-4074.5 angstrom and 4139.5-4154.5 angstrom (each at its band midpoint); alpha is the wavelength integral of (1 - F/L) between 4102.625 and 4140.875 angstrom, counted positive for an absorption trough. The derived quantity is 2.59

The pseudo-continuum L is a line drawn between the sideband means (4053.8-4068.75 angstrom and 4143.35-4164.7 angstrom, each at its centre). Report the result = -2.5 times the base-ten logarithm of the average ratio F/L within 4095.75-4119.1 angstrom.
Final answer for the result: 0.23 mag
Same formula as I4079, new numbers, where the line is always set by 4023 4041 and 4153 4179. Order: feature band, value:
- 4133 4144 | 0.10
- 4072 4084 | 0.07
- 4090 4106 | 0.13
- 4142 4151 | 0.04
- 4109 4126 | 0.08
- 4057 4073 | -0.12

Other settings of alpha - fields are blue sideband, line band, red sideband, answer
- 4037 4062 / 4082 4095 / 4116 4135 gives 2.83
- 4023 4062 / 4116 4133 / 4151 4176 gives 2.44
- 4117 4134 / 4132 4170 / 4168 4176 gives 1.16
